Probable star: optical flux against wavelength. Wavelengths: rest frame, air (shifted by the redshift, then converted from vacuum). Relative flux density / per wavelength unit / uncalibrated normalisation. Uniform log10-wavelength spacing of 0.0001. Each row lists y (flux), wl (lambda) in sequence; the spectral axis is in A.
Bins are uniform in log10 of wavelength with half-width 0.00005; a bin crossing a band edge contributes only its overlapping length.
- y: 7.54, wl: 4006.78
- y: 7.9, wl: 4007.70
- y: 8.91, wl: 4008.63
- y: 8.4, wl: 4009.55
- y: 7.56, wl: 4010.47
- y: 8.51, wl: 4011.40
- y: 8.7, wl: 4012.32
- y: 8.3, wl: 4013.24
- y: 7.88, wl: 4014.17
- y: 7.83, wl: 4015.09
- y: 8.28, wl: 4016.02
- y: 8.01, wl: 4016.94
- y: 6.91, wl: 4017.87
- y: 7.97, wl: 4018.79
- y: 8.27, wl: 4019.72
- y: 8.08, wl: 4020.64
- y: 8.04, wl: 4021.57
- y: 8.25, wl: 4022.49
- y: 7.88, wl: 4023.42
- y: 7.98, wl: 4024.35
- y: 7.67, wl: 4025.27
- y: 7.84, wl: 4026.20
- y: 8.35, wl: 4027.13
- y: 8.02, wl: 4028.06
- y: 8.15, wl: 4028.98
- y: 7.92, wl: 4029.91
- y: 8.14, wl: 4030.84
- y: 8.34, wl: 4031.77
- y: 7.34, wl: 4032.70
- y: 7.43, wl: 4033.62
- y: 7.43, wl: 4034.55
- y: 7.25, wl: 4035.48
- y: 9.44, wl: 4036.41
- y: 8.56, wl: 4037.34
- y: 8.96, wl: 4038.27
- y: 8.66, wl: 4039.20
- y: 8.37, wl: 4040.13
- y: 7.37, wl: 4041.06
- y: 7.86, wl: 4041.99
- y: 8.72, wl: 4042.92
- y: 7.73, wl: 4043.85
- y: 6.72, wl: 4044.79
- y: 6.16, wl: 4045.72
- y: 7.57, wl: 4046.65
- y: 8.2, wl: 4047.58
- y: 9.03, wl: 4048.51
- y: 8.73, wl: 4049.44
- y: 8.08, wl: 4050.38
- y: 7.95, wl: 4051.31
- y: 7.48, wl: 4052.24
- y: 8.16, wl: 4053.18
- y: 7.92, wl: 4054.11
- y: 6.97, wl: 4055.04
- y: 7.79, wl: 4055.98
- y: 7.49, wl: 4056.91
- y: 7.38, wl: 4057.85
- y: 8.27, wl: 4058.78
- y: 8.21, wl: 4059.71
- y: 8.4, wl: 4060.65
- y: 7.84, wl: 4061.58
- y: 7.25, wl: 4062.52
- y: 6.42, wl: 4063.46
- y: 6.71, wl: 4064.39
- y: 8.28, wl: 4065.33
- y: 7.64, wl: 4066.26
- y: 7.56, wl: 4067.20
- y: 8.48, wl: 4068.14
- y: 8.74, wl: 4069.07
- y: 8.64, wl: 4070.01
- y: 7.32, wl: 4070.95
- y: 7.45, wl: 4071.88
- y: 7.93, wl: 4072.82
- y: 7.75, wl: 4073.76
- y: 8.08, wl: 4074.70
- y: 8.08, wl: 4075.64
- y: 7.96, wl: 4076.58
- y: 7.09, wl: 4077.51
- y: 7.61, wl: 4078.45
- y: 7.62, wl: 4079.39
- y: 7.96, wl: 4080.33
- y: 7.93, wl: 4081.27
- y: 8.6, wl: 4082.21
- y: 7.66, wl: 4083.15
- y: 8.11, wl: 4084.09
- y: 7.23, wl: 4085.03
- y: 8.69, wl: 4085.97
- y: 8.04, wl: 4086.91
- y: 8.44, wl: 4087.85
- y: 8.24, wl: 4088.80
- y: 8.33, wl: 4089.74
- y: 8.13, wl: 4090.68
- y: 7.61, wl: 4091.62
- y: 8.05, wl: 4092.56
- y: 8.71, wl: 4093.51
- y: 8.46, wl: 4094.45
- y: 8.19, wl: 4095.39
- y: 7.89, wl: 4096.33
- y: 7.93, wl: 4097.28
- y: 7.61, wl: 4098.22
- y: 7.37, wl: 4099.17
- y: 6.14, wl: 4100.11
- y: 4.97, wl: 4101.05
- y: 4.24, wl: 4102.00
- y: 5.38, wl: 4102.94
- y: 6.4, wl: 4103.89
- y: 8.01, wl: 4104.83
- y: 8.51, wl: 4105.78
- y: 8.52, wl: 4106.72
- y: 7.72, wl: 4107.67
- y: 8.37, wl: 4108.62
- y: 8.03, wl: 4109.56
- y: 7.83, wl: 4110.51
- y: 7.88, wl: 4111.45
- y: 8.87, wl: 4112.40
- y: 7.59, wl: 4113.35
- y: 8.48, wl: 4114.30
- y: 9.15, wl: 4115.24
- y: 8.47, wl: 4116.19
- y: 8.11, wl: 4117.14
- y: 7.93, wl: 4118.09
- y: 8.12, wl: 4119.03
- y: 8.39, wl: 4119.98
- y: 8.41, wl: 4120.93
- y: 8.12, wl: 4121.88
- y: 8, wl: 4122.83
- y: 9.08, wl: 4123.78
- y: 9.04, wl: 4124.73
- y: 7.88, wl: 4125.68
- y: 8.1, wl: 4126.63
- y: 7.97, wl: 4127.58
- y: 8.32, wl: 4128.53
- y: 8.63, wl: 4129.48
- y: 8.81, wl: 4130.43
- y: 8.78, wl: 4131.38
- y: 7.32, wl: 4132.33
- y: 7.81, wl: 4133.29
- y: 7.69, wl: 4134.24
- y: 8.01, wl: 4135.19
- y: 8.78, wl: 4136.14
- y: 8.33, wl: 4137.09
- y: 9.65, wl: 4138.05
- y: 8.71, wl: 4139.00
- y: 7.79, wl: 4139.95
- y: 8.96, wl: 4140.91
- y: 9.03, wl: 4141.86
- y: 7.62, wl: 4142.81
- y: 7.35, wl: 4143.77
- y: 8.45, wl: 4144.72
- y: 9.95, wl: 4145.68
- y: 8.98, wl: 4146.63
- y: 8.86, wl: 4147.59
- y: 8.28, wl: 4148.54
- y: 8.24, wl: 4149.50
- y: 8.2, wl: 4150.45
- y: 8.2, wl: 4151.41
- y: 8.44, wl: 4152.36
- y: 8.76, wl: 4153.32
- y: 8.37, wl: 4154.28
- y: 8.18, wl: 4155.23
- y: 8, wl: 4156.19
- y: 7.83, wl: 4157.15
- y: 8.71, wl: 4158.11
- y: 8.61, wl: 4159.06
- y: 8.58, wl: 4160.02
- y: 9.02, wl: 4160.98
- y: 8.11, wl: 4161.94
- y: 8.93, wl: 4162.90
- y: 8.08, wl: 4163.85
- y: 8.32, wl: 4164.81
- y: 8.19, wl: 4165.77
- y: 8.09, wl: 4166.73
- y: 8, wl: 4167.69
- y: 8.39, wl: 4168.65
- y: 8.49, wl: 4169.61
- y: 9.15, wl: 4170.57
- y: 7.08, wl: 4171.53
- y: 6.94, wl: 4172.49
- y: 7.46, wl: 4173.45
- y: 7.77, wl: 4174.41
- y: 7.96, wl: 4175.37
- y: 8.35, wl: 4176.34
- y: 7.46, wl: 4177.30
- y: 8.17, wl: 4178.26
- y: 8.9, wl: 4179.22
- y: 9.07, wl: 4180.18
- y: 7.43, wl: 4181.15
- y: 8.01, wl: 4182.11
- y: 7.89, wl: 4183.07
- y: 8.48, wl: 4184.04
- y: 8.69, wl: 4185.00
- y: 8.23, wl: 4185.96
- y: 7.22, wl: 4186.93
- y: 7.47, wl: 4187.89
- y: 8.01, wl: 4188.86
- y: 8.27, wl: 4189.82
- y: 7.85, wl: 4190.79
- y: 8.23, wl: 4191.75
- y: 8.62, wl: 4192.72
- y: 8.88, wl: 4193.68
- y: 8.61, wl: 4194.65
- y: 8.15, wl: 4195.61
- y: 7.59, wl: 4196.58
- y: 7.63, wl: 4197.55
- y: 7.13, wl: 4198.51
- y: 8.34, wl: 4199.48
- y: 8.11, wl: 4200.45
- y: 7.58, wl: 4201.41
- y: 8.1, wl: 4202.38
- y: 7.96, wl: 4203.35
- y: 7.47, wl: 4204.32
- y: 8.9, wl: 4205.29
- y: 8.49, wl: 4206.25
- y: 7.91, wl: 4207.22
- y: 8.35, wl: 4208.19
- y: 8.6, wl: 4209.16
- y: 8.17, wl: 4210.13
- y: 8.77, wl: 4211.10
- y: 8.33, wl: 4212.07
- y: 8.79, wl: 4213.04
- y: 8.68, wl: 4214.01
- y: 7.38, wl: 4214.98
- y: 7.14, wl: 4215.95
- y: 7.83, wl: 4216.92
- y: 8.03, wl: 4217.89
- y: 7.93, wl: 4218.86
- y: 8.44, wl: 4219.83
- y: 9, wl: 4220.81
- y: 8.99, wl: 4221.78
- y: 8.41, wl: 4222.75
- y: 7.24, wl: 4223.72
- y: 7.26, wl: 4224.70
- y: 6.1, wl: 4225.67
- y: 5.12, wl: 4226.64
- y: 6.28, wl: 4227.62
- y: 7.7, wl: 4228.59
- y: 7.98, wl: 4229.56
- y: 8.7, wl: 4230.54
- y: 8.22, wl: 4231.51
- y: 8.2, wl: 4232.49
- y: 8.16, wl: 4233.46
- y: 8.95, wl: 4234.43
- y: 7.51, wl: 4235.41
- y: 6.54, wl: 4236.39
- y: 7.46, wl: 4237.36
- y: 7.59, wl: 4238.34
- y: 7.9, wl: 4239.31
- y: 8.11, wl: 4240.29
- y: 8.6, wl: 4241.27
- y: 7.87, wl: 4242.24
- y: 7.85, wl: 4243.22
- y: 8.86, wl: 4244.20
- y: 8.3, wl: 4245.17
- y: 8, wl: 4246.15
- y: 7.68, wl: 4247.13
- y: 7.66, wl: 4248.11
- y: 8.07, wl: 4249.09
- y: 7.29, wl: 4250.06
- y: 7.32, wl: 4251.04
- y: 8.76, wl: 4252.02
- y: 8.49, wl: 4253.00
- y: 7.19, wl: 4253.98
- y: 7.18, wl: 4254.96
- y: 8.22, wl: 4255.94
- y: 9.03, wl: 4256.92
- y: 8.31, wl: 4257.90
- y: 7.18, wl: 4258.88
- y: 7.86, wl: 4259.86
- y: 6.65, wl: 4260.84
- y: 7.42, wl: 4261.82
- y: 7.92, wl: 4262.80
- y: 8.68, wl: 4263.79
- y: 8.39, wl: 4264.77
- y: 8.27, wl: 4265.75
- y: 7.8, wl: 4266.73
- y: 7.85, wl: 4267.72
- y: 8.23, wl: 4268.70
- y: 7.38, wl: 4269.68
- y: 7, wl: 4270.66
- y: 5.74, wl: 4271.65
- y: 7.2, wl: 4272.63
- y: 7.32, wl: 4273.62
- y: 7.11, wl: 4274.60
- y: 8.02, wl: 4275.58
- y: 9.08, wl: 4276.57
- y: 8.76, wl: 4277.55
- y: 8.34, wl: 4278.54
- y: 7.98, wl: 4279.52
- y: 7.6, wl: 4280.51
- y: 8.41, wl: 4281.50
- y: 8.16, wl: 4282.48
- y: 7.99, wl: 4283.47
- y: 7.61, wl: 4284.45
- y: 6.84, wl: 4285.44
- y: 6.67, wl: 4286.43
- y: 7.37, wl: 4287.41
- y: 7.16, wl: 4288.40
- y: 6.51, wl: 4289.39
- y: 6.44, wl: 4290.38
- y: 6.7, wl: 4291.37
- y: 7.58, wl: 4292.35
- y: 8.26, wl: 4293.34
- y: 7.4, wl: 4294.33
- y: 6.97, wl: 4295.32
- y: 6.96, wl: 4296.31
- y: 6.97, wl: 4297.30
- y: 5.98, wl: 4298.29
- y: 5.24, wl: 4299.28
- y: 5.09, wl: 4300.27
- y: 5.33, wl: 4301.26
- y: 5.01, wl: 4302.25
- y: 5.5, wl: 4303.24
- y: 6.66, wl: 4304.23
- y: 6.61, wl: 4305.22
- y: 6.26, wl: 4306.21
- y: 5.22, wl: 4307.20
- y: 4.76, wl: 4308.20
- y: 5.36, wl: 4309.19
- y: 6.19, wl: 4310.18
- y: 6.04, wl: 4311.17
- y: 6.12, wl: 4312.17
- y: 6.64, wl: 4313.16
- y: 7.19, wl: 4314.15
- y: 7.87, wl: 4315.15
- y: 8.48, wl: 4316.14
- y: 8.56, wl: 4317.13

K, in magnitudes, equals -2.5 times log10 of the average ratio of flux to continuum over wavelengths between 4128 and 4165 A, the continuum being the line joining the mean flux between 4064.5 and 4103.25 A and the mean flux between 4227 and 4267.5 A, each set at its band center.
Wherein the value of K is -0.09 mag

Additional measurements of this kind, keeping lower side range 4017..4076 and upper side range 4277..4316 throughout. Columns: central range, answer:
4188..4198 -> -0.129 mag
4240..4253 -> -0.150 mag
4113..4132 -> -0.111 mag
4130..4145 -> -0.113 mag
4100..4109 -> 0.120 mag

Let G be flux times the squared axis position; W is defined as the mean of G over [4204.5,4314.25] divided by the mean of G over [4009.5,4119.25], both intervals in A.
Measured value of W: 1.04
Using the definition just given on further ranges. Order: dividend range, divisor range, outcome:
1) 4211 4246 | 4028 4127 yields 1.08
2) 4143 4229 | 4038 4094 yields 1.09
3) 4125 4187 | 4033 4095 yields 1.09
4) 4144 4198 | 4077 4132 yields 1.07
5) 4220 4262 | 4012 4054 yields 1.08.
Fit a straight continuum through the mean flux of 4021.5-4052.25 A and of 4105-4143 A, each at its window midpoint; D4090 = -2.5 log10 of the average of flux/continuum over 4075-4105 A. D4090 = 0.08 mag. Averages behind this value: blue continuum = 8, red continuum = 8.32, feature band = 7.58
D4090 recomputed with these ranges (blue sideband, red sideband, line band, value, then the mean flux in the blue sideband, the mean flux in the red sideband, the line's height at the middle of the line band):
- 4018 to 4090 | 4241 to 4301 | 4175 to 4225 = -0.06 mag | 7.92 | 7.57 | 7.69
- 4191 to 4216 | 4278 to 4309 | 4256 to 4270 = -0.10 mag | 8.17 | 6.75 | 7.23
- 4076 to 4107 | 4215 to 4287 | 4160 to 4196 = -0.06 mag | 7.62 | 7.79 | 7.71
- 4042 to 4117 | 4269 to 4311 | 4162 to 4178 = -0.09 mag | 7.79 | 6.87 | 7.39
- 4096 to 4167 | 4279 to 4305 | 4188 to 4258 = -0.08 mag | 8.13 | 6.86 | 7.41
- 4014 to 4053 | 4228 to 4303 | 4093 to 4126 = 0.00 mag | 7.97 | 7.57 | 7.84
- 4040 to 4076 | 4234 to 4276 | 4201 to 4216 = -0.06 mag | 7.81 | 7.78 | 7.79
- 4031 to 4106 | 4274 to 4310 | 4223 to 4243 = -0.07 mag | 7.76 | 6.88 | 7.11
